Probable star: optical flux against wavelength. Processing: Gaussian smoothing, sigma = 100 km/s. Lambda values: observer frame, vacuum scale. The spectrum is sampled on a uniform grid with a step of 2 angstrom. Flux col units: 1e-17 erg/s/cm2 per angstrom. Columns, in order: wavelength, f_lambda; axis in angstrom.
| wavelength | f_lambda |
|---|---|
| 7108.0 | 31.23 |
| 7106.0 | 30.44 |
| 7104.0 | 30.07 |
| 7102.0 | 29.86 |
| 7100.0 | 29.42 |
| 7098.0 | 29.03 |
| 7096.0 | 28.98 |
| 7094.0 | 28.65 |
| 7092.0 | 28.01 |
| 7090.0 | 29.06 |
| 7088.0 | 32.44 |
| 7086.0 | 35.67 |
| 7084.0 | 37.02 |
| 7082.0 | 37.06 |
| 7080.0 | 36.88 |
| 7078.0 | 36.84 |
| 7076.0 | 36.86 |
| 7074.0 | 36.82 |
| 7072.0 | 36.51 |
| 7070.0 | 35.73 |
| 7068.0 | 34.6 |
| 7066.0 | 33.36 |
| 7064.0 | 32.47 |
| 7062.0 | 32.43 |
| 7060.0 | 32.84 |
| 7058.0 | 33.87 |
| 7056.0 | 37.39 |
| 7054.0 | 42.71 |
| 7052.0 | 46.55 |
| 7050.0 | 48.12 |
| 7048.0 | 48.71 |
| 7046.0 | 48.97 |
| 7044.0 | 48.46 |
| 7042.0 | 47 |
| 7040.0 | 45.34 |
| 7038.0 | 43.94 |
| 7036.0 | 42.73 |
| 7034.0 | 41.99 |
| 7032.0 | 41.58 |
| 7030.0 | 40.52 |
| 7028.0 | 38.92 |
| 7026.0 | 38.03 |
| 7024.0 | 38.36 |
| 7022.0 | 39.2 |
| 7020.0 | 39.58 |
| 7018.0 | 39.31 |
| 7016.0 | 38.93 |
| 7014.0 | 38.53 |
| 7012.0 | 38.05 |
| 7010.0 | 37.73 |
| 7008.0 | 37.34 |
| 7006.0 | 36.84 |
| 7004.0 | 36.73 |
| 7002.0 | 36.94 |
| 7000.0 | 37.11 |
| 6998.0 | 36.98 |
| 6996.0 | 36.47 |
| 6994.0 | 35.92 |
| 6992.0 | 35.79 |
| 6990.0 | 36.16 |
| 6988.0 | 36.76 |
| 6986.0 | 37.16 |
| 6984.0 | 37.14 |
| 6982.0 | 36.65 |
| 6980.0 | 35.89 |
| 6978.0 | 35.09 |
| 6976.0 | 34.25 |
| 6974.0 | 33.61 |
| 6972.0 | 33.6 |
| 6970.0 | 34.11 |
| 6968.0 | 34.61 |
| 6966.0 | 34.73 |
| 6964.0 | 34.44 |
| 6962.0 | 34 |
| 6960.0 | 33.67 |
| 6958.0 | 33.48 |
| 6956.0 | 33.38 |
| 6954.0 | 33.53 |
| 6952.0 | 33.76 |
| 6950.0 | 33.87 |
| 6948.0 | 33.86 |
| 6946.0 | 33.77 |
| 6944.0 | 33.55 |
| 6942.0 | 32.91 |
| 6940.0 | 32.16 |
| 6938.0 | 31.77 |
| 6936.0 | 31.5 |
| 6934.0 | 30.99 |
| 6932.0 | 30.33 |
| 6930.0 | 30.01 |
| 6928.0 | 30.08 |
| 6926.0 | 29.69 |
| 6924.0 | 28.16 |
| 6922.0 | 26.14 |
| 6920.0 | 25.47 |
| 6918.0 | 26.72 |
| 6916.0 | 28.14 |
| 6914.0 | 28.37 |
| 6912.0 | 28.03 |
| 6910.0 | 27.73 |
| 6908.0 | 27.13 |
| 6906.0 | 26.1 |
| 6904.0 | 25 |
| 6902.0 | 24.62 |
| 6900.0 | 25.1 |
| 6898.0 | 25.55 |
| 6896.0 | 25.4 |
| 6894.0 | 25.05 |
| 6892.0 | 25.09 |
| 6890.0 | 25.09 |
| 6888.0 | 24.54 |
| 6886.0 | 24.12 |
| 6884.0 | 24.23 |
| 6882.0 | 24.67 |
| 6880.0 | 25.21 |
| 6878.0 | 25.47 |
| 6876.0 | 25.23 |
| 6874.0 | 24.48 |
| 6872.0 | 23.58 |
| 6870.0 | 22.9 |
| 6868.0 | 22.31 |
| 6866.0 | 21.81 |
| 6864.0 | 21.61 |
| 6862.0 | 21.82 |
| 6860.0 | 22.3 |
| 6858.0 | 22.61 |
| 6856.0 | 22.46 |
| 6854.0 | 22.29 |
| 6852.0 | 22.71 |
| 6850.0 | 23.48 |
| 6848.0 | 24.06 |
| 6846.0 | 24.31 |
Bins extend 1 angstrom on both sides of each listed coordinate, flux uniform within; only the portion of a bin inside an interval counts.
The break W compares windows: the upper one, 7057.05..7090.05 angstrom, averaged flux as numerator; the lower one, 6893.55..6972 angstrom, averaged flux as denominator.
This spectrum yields 1.2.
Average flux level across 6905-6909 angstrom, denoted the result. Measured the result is 26.6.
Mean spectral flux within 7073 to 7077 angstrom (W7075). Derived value 36.8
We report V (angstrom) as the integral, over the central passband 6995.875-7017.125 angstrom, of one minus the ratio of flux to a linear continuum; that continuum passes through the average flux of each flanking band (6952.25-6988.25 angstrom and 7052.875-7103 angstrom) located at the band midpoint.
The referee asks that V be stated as -1.9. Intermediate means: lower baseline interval 34.7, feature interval 37.5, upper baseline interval 33.8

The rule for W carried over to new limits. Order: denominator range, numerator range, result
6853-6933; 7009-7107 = 1.48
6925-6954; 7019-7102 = 1.18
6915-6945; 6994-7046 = 1.34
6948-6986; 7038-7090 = 1.13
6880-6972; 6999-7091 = 1.32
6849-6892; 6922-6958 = 1.35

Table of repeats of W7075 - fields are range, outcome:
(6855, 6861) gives 22.5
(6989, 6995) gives 36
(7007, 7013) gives 37.7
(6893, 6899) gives 25.3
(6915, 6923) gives 26.6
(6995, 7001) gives 36.9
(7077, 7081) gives 36.9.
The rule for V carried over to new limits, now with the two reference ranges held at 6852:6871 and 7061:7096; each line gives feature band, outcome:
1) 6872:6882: -0.8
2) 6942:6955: -3.2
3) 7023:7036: -3.6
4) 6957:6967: -2.3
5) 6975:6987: -3.1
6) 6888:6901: -0.6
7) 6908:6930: -2.2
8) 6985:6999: -3.4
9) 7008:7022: -3.7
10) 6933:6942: -1.8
